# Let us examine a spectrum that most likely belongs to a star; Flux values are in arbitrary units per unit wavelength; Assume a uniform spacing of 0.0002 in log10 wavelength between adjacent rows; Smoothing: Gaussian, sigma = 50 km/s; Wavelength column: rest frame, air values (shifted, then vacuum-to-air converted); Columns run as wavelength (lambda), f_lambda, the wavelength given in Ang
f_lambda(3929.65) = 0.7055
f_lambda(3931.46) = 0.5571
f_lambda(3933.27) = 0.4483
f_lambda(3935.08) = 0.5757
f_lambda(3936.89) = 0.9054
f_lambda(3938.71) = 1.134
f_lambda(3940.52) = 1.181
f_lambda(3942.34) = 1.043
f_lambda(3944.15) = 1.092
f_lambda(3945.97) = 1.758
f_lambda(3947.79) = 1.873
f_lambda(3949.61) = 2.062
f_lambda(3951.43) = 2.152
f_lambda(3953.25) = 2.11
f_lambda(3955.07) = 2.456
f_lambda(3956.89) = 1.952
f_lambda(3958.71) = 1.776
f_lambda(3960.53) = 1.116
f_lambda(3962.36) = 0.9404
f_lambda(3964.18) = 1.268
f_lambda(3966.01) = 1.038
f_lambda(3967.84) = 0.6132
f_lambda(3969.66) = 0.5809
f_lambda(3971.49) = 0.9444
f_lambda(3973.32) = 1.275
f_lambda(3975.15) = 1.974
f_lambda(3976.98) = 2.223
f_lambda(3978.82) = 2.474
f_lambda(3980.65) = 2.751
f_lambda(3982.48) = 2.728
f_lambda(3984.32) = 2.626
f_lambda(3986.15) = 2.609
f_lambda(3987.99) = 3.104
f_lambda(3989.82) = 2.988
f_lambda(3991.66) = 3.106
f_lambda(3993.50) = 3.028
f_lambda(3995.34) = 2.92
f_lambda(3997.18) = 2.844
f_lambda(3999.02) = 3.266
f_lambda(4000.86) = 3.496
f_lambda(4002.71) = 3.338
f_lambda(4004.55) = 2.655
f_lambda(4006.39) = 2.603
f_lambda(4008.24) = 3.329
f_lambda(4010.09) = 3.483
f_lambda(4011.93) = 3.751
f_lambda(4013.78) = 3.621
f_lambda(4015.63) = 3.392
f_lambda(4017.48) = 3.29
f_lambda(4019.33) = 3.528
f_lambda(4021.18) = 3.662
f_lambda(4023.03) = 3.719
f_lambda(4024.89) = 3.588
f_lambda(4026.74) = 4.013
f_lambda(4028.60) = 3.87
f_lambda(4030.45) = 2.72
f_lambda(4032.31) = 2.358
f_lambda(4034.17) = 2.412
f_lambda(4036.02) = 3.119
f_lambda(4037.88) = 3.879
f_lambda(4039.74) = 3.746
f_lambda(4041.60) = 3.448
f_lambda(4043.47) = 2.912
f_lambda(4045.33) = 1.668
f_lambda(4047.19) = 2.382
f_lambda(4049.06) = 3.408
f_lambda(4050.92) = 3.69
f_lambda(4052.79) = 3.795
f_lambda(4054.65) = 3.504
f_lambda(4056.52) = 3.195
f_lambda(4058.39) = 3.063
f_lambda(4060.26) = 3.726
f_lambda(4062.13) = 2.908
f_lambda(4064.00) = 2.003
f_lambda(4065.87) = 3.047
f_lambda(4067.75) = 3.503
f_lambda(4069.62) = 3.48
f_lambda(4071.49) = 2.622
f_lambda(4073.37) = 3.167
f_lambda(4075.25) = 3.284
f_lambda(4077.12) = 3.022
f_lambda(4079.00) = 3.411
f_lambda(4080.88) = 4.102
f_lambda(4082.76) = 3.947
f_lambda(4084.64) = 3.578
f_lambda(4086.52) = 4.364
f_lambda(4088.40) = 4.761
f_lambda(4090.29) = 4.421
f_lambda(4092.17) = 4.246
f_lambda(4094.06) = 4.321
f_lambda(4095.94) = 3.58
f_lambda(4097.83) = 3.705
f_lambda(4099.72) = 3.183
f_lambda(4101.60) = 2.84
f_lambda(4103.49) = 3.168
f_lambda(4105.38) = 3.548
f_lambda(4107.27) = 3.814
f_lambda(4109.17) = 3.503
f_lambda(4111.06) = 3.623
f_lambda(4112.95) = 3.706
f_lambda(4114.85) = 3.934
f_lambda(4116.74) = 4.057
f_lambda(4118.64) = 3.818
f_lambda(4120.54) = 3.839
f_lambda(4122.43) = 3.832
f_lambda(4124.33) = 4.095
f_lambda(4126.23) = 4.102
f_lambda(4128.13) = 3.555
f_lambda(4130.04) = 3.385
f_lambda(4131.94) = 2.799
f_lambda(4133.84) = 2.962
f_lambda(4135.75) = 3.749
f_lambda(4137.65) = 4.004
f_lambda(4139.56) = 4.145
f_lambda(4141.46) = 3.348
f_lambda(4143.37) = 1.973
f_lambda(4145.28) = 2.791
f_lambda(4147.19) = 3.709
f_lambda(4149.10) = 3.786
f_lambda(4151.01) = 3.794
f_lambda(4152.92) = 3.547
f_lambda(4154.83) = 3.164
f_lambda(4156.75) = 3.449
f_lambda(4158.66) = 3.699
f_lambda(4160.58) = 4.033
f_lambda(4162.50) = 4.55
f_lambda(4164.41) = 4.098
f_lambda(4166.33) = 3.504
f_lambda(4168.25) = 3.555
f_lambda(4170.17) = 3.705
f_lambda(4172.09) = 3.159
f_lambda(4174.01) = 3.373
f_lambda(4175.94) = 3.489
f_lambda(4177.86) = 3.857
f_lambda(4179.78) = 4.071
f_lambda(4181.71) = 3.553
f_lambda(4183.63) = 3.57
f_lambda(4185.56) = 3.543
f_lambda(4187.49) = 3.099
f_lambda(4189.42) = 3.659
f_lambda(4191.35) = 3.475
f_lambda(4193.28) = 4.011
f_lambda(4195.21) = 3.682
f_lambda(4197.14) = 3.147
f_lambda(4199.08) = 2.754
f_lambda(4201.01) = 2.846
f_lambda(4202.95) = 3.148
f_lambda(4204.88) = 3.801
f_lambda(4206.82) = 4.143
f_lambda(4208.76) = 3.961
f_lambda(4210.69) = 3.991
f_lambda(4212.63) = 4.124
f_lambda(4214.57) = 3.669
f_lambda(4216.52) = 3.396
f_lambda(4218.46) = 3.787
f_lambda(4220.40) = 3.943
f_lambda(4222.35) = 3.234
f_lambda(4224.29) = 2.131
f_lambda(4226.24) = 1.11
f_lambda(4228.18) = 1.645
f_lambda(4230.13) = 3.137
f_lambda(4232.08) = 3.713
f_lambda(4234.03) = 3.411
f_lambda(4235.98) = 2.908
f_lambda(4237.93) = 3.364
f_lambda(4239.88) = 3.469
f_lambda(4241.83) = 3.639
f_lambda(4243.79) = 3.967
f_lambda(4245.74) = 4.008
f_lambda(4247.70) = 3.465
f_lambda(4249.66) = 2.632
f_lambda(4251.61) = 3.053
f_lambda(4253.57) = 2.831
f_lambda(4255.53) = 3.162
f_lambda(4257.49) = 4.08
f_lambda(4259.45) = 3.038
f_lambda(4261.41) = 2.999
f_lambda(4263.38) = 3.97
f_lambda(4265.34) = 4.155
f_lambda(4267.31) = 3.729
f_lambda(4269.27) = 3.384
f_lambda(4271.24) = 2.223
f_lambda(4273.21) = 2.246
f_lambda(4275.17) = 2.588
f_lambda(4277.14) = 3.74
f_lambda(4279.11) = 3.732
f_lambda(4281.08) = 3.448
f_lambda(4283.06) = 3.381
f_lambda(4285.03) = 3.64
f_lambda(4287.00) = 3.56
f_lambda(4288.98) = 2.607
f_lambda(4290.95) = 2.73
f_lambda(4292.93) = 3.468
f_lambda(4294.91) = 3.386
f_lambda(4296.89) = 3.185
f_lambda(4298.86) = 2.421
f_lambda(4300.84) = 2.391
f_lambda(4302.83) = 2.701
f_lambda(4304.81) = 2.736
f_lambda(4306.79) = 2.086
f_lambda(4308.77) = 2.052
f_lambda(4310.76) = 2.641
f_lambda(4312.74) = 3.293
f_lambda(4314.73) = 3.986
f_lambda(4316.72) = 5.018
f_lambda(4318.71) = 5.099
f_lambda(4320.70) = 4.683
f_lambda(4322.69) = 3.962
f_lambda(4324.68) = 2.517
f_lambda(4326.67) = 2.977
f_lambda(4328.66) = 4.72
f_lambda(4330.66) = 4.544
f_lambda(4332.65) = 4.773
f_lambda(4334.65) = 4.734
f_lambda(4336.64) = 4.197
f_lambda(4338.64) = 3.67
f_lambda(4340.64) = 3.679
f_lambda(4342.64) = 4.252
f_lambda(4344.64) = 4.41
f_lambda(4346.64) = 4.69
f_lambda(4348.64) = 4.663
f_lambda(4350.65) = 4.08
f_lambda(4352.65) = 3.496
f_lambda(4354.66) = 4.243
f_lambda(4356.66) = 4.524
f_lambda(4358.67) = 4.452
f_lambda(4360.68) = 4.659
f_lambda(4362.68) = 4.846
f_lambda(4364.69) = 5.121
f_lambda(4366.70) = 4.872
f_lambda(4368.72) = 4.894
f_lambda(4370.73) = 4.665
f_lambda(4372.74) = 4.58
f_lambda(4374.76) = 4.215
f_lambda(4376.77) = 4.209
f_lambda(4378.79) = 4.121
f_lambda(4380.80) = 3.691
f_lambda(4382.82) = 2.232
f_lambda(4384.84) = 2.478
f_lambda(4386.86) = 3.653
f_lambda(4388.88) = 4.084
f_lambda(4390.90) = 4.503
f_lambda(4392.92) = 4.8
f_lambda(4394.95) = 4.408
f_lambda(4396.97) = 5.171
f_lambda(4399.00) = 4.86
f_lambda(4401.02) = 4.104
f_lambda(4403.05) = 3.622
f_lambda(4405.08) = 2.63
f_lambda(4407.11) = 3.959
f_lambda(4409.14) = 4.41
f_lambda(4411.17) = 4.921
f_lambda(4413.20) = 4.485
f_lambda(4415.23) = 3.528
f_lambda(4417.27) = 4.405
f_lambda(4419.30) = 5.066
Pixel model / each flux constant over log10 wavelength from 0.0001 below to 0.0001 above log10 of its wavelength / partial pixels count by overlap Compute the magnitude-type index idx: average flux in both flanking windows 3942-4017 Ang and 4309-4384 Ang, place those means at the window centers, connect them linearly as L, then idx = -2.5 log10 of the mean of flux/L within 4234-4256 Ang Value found 0.104 mag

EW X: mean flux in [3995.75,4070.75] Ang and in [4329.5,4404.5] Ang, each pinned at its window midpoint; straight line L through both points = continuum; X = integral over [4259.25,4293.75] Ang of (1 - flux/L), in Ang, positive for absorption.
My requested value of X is 6.26 Ang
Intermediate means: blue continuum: 3.23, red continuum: 4.27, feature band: 3.26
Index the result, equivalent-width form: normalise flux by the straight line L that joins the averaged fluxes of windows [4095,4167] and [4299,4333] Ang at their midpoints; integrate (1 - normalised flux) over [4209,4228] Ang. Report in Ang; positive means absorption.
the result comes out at 1.7 Ang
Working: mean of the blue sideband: 3.59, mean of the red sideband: 3.49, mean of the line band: 3.22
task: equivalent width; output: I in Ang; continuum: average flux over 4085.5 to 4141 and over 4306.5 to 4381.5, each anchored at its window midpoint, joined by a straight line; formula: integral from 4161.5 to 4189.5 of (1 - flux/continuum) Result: 1.5 Ang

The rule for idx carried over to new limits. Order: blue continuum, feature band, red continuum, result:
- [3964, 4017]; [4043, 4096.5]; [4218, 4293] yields -0.23 mag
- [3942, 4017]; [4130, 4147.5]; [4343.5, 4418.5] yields -0.06 mag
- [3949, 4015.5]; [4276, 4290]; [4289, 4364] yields 0.05 mag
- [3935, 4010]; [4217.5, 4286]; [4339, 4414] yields 0.11 mag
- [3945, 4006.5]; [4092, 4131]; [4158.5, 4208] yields -0.19 mag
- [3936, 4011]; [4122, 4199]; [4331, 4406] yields -0.15 mag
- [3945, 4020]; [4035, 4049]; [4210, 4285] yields -0.17 mag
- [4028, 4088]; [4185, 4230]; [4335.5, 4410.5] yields 0.12 mag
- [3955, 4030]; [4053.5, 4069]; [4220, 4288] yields -0.13 mag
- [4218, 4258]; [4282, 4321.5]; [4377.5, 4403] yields 0.09 mag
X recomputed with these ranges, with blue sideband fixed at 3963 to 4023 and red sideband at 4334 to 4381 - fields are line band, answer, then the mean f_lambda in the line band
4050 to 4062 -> -2.05 Ang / 3.46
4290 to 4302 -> 3.41 Ang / 2.93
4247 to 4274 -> 4.86 Ang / 3.22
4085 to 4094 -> -3.67 Ang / 4.38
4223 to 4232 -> 3.70 Ang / 2.22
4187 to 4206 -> 1.28 Ang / 3.37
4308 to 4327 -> 2.40 Ang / 3.66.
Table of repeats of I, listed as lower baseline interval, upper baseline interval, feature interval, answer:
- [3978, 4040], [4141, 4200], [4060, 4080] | 1.3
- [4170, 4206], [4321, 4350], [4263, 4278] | 2.4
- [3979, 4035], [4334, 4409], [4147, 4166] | -1.0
